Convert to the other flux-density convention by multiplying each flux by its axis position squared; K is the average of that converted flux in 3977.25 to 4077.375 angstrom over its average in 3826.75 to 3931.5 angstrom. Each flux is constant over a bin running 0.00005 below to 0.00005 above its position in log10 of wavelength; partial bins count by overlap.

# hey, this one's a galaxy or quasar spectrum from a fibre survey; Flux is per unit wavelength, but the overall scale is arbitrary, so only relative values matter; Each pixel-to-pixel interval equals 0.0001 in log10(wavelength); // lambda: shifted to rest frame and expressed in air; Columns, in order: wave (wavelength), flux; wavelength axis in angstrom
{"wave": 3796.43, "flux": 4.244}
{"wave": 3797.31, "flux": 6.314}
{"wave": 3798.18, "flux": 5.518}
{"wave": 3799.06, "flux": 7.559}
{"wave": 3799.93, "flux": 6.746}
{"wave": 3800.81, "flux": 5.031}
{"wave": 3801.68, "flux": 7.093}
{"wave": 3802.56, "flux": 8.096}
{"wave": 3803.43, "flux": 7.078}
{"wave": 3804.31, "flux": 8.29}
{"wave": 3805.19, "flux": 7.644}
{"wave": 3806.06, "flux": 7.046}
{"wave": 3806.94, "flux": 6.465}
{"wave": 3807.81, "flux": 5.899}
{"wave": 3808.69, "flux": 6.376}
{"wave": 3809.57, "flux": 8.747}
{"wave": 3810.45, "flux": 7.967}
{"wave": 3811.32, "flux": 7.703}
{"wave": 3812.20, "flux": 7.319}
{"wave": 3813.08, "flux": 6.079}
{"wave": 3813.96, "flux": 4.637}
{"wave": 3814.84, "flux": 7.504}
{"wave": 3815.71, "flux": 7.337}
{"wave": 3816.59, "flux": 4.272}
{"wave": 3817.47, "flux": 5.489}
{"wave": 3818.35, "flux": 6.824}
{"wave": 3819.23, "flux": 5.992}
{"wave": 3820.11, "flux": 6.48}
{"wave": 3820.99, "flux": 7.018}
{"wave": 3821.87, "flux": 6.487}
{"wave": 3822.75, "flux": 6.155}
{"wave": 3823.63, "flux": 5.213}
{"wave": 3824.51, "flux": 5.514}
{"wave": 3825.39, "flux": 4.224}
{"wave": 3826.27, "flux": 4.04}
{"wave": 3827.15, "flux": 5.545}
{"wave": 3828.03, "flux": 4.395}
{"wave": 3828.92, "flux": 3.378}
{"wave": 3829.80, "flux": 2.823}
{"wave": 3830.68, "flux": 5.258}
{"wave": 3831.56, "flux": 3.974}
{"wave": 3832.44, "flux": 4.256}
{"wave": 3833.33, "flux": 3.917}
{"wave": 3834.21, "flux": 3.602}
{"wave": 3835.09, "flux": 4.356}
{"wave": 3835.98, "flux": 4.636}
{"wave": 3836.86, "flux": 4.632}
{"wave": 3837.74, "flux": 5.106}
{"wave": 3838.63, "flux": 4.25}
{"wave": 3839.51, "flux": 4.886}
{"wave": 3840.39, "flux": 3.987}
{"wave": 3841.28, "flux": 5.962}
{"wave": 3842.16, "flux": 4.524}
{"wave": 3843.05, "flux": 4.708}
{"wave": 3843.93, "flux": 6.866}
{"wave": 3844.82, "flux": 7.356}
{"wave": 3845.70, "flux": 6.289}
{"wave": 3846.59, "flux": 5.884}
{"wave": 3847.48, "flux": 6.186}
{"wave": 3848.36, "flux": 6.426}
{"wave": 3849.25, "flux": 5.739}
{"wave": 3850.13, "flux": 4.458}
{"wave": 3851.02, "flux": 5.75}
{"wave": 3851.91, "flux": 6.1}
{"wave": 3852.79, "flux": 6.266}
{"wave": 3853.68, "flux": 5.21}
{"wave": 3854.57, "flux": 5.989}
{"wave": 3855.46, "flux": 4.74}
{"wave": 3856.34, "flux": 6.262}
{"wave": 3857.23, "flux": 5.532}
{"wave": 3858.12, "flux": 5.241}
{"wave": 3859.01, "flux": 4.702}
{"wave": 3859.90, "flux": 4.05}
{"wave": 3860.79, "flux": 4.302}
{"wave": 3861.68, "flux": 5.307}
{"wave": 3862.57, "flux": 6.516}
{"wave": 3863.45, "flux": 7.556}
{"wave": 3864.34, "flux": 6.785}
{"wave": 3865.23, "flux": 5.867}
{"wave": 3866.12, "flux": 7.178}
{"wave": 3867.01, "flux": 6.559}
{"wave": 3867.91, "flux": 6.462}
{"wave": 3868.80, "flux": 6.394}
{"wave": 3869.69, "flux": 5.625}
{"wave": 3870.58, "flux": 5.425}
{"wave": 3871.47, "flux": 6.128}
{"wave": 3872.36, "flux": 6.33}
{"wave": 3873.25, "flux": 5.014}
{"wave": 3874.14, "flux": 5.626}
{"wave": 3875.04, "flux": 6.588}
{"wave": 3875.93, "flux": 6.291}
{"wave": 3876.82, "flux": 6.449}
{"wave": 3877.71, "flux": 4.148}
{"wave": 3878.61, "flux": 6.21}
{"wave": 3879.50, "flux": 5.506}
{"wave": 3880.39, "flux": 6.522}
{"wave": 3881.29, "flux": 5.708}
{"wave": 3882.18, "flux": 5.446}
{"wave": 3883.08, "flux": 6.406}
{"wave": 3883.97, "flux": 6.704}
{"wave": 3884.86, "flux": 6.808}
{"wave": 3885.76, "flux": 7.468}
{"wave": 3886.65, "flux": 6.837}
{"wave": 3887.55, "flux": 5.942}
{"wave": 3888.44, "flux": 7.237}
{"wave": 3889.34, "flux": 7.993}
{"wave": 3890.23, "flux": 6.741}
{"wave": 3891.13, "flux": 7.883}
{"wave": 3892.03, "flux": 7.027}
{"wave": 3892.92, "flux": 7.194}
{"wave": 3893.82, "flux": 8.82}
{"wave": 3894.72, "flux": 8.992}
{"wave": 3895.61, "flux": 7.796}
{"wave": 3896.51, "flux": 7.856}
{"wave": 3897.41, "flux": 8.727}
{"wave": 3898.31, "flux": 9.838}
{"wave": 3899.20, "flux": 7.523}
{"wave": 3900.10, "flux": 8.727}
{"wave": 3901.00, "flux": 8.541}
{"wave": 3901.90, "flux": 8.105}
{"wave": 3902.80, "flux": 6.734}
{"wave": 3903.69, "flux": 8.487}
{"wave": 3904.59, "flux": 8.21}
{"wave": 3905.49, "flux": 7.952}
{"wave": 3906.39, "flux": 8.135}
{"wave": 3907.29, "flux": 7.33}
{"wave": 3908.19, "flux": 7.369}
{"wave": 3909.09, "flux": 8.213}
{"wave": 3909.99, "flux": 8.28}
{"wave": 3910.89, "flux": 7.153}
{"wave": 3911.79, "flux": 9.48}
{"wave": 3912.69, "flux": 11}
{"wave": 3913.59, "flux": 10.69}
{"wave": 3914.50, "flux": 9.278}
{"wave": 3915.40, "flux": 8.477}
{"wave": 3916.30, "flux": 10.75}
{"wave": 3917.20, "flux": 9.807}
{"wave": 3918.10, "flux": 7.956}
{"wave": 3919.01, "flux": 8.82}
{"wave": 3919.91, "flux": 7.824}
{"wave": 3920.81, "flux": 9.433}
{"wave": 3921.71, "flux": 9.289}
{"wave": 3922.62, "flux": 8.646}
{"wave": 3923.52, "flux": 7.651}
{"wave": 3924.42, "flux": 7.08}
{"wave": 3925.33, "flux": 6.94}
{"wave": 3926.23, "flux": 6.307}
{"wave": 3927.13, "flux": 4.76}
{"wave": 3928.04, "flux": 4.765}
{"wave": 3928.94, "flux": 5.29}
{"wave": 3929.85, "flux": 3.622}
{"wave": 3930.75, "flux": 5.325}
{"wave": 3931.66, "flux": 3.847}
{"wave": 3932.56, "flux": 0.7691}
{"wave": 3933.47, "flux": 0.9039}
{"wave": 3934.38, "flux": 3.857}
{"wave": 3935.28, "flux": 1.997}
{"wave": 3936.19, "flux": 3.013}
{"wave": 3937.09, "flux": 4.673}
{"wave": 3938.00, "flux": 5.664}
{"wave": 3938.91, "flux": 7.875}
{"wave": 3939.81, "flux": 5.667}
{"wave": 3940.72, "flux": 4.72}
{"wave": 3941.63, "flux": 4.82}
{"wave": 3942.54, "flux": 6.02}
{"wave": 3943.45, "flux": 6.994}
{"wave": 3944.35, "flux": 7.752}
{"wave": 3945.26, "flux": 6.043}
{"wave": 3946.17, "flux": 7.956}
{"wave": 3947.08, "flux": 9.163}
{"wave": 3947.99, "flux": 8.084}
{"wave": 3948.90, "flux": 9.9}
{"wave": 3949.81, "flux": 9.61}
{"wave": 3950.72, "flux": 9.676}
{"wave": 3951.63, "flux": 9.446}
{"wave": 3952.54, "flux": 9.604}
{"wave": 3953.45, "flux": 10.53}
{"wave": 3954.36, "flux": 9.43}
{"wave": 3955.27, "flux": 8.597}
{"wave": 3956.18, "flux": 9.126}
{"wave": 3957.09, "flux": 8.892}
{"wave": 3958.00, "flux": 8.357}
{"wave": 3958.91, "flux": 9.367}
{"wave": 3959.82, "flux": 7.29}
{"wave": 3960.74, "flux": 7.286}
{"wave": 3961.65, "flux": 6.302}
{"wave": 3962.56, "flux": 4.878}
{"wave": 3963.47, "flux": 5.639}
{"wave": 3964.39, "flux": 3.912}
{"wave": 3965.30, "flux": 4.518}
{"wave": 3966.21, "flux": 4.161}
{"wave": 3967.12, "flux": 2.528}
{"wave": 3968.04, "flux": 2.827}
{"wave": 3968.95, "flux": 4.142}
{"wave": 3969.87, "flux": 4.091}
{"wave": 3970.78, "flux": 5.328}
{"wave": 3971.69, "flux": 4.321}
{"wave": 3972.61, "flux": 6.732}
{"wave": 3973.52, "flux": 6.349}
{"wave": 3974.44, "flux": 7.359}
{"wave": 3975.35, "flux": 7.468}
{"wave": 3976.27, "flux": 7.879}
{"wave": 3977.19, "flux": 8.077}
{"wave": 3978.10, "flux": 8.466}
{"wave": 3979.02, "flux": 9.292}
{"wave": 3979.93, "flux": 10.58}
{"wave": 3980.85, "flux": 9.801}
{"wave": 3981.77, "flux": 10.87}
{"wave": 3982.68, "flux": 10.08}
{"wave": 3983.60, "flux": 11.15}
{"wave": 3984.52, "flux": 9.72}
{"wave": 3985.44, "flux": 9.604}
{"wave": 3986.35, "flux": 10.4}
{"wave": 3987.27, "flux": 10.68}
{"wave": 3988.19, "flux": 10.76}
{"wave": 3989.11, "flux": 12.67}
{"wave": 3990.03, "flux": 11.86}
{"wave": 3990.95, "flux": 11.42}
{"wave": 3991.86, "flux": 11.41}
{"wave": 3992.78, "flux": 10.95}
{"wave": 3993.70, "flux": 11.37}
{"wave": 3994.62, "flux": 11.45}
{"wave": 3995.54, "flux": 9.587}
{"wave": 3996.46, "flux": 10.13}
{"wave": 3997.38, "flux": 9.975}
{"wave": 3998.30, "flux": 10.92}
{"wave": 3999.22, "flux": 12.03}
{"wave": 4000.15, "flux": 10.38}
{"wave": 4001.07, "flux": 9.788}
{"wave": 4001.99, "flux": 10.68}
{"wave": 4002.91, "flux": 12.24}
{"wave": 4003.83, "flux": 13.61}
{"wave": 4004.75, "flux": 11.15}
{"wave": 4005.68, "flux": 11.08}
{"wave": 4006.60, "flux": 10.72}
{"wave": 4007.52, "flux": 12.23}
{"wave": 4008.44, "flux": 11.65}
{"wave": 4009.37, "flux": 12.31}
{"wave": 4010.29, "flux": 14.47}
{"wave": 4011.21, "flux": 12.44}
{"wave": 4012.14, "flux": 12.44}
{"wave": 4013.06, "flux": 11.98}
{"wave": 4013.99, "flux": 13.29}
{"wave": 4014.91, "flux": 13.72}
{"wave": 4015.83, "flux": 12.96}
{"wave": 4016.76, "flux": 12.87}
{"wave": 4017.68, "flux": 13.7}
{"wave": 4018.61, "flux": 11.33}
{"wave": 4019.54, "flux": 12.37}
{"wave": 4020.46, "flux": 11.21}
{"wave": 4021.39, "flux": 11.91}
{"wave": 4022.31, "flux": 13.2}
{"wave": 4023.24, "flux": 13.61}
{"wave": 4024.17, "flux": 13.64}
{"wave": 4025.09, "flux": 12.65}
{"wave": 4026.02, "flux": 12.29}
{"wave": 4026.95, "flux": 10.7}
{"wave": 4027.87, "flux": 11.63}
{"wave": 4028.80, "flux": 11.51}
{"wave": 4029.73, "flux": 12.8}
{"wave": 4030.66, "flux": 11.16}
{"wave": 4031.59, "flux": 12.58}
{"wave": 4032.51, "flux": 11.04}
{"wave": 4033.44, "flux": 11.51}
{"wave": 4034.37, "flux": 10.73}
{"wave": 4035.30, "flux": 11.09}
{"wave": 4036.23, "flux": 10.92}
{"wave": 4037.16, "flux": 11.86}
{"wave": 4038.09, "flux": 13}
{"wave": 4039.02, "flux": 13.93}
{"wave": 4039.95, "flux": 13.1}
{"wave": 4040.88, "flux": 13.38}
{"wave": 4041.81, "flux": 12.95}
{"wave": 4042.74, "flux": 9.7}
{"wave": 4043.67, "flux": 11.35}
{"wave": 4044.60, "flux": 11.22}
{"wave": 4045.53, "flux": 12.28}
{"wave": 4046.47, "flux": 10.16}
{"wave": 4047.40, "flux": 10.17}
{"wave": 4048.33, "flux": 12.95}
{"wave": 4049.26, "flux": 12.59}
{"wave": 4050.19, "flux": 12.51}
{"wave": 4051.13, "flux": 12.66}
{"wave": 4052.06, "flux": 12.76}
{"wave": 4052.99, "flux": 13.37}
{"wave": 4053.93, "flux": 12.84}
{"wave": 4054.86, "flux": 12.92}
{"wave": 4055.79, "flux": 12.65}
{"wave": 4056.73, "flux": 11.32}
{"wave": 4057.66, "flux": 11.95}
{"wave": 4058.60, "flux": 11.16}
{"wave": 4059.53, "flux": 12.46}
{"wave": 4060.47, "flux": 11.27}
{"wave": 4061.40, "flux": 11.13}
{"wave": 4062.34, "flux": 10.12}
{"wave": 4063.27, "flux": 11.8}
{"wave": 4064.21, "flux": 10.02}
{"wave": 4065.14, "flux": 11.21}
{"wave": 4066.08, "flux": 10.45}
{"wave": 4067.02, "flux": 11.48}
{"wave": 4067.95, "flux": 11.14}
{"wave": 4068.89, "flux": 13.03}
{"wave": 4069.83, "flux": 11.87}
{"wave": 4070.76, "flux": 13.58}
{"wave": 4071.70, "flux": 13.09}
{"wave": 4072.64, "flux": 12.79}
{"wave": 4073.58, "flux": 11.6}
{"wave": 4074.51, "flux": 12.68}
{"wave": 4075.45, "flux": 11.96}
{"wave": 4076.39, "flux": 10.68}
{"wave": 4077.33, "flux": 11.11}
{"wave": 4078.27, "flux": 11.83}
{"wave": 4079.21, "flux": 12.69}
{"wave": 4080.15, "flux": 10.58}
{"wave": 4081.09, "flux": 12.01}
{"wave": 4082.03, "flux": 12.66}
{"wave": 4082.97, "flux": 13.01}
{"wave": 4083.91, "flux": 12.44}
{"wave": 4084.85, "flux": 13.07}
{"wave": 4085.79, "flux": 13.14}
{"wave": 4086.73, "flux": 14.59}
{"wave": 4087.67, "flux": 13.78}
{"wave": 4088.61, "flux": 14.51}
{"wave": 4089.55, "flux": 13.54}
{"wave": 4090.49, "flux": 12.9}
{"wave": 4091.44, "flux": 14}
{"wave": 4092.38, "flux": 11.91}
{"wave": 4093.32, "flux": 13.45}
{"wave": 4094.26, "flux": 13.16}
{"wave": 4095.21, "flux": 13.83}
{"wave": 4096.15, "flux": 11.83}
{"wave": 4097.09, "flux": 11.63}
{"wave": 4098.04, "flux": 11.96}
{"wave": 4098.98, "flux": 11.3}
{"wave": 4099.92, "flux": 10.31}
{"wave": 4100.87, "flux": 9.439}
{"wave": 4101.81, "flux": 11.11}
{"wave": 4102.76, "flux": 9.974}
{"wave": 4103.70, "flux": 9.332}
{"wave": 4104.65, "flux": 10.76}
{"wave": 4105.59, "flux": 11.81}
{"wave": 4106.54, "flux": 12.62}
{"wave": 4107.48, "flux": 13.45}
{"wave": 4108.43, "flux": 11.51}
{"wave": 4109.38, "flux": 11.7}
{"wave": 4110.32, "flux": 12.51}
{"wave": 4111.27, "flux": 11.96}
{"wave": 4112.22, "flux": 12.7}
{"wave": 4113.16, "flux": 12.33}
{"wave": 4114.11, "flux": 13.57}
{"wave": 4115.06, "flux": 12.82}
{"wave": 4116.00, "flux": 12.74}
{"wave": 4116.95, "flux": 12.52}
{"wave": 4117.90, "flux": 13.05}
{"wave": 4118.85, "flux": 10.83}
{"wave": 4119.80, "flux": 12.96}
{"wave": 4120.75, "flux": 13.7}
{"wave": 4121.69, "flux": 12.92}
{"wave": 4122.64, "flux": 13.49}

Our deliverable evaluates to 1.9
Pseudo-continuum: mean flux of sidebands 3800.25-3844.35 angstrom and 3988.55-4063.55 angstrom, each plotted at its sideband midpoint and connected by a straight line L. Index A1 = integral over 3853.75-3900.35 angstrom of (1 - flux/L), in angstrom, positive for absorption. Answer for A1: 5.7 angstrom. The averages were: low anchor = 5.7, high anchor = 11.9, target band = 6.5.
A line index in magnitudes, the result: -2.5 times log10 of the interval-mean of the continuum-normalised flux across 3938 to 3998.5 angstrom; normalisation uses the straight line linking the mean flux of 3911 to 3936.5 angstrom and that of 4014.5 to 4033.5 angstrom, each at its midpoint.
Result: 0.13 mag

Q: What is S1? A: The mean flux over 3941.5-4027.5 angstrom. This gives 9.63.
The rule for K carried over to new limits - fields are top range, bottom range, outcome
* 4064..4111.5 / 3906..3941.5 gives 1.96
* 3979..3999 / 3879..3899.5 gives 1.55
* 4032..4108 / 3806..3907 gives 2.17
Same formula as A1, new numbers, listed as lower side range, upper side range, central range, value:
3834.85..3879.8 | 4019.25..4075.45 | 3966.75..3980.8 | 4.5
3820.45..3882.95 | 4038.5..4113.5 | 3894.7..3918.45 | -5.0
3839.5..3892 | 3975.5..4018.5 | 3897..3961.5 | 7.4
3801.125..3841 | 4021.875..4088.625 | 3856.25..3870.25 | 2.0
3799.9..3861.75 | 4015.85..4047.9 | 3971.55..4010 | 1.6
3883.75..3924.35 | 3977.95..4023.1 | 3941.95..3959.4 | 2.1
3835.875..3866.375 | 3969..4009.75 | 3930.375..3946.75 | 6.8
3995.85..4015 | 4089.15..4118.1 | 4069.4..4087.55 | -0.6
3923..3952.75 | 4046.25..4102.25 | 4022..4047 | -4.0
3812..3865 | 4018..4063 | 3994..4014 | -1.3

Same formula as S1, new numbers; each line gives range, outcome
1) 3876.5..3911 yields 7.37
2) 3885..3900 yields 7.74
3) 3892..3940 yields 7.2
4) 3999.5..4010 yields 11.5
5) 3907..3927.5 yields 8.39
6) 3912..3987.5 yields 7.2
